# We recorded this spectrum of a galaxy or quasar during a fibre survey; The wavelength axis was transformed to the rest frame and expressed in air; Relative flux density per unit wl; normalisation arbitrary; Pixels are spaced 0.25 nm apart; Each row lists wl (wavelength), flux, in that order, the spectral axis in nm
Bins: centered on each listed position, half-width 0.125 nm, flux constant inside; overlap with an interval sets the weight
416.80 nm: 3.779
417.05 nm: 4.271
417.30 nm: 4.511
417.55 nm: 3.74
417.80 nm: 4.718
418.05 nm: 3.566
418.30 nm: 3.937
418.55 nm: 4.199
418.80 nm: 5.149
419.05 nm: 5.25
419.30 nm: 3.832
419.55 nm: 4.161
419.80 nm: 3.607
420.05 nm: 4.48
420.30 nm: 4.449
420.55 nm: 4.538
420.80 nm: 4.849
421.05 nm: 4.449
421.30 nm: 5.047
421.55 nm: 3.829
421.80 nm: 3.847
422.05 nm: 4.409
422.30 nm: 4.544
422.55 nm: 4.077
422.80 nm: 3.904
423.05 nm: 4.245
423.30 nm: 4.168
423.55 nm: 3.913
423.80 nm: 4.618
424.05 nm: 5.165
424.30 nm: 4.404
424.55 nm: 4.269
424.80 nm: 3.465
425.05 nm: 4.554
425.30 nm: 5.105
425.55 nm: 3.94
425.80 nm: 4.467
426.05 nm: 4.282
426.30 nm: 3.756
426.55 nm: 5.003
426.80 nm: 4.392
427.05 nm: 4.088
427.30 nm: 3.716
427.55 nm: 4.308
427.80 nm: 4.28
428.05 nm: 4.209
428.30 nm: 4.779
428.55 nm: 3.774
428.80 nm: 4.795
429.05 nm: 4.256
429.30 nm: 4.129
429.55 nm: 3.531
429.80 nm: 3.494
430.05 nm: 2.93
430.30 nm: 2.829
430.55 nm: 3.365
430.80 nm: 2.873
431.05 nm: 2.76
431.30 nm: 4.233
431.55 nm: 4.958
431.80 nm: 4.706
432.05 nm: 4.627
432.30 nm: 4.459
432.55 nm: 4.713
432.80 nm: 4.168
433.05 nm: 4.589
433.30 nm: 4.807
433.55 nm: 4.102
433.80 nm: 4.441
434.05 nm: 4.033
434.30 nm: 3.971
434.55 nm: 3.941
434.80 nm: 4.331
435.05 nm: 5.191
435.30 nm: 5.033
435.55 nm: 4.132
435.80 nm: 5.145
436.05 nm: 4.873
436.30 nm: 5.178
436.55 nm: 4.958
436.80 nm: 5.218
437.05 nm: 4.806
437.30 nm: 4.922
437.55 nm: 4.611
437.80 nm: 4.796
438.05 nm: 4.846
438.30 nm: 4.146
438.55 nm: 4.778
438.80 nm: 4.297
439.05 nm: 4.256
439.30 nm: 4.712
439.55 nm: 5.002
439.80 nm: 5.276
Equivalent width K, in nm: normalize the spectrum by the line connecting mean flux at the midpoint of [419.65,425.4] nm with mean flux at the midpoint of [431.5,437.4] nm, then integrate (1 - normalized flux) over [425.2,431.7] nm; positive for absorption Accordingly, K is 0.69 nm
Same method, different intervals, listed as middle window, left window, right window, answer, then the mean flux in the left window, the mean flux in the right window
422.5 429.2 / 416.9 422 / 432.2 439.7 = 0.211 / 4.32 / 4.62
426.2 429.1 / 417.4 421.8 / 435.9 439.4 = 0.148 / 4.33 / 4.75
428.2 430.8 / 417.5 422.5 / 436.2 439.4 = 0.463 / 4.34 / 4.73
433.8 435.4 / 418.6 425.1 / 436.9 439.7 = 0.064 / 4.35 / 4.66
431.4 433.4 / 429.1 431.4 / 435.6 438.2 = -0.395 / 3.37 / 4.9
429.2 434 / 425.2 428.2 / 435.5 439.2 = 0.555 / 4.29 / 4.74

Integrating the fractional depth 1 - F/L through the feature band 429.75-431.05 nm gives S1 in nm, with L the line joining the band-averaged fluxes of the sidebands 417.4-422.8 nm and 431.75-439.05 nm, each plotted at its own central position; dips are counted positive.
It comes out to 0.42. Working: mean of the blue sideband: 4.31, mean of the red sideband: 4.61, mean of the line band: 3.04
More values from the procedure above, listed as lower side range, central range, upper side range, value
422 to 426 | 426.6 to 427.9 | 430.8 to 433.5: 0.04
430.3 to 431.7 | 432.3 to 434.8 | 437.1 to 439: -0.23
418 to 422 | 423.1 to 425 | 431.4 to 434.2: 0.04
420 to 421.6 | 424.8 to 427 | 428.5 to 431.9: -0.13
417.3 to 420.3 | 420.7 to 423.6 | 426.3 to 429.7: -0.02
